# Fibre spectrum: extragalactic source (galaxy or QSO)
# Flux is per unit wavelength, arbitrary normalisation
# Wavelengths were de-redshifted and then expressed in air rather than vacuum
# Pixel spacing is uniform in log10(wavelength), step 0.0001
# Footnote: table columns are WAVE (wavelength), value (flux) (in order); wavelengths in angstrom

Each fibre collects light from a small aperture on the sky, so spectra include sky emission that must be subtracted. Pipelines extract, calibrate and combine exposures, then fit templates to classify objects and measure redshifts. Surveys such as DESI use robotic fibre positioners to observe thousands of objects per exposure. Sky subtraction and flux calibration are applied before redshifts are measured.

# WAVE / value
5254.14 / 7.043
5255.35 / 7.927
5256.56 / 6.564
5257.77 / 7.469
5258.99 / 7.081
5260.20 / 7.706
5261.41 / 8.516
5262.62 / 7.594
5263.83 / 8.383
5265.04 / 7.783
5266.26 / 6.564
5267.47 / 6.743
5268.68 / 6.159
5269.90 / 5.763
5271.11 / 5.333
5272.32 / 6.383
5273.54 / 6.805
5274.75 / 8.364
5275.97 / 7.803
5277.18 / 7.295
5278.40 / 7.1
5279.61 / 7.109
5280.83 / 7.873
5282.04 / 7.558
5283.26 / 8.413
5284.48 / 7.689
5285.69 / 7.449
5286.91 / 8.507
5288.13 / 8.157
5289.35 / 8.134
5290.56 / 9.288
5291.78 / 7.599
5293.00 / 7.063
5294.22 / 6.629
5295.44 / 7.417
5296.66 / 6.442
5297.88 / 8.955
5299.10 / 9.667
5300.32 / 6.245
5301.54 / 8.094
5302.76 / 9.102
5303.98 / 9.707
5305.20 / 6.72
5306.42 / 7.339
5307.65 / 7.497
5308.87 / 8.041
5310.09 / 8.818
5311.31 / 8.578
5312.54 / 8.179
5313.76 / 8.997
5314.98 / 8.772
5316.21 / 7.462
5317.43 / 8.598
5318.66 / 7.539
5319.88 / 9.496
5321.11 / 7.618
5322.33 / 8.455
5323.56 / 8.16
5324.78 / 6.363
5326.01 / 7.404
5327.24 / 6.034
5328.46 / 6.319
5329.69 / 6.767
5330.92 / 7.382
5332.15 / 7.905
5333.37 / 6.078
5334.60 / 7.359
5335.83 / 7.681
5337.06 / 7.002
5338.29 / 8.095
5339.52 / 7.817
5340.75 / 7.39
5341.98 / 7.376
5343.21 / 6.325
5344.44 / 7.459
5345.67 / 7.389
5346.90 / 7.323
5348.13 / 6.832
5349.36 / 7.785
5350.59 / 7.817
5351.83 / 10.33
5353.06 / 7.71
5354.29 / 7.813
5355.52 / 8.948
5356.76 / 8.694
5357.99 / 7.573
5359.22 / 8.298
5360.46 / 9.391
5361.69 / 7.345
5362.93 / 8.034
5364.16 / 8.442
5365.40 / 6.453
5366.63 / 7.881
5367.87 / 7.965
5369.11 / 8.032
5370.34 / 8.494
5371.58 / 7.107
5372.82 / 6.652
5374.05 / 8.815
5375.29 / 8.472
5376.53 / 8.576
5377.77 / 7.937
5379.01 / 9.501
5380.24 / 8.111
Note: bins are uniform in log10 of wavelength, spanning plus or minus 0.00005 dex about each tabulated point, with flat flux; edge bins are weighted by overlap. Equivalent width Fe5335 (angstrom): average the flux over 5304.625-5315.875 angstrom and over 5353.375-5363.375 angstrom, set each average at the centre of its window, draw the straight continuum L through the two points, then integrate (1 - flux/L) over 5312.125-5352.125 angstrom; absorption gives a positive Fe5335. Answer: 2.8 angstrom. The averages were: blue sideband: 8.09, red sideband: 8.25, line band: 7.6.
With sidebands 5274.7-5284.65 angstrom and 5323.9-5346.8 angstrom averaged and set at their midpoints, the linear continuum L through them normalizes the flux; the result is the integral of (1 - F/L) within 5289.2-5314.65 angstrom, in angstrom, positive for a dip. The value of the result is -2.0 angstrom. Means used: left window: 7.65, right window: 7.14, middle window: 8.03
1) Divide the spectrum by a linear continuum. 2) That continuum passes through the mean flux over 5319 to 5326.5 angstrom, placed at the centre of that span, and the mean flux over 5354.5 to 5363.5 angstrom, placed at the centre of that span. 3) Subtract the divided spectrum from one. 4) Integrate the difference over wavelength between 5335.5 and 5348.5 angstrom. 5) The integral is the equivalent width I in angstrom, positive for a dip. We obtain 1.3 angstrom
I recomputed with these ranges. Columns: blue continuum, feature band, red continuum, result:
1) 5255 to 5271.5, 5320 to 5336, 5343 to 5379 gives 0.9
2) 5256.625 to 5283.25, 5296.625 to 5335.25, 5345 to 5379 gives -1.1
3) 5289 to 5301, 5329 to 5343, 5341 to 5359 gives 0.9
